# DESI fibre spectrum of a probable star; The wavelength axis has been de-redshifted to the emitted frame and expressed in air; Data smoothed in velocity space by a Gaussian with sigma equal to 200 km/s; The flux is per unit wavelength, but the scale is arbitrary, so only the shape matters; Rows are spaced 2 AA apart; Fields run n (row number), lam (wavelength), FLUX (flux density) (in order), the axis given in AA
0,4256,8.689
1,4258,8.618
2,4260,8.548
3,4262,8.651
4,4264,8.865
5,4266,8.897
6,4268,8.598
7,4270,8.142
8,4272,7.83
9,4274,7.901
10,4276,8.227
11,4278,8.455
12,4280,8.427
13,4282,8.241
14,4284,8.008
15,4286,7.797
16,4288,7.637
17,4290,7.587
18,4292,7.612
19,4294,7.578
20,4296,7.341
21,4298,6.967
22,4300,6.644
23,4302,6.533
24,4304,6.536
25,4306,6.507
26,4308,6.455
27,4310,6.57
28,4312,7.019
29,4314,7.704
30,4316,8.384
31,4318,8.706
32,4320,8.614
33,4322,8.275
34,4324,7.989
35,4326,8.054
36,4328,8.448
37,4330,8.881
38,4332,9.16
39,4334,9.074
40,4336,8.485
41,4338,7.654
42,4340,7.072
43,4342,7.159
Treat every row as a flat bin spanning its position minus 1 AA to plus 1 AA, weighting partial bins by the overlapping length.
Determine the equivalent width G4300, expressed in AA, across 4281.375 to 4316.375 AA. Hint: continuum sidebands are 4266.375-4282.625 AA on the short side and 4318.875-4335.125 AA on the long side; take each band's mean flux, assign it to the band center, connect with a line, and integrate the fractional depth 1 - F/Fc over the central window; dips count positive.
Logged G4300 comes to 4.75 AA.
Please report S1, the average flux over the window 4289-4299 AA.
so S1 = 7.42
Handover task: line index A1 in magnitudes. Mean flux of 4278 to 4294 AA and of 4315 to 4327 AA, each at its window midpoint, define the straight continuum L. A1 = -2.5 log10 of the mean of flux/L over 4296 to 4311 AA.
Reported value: 0.217 mag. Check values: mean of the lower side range 7.92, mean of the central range 6.65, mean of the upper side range 8.34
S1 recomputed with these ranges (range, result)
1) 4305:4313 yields 6.64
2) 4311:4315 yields 7.36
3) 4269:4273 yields 7.99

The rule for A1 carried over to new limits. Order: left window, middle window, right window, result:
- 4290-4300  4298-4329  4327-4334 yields 0.09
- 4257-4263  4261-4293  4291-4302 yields -0.03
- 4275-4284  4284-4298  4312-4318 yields 0.09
